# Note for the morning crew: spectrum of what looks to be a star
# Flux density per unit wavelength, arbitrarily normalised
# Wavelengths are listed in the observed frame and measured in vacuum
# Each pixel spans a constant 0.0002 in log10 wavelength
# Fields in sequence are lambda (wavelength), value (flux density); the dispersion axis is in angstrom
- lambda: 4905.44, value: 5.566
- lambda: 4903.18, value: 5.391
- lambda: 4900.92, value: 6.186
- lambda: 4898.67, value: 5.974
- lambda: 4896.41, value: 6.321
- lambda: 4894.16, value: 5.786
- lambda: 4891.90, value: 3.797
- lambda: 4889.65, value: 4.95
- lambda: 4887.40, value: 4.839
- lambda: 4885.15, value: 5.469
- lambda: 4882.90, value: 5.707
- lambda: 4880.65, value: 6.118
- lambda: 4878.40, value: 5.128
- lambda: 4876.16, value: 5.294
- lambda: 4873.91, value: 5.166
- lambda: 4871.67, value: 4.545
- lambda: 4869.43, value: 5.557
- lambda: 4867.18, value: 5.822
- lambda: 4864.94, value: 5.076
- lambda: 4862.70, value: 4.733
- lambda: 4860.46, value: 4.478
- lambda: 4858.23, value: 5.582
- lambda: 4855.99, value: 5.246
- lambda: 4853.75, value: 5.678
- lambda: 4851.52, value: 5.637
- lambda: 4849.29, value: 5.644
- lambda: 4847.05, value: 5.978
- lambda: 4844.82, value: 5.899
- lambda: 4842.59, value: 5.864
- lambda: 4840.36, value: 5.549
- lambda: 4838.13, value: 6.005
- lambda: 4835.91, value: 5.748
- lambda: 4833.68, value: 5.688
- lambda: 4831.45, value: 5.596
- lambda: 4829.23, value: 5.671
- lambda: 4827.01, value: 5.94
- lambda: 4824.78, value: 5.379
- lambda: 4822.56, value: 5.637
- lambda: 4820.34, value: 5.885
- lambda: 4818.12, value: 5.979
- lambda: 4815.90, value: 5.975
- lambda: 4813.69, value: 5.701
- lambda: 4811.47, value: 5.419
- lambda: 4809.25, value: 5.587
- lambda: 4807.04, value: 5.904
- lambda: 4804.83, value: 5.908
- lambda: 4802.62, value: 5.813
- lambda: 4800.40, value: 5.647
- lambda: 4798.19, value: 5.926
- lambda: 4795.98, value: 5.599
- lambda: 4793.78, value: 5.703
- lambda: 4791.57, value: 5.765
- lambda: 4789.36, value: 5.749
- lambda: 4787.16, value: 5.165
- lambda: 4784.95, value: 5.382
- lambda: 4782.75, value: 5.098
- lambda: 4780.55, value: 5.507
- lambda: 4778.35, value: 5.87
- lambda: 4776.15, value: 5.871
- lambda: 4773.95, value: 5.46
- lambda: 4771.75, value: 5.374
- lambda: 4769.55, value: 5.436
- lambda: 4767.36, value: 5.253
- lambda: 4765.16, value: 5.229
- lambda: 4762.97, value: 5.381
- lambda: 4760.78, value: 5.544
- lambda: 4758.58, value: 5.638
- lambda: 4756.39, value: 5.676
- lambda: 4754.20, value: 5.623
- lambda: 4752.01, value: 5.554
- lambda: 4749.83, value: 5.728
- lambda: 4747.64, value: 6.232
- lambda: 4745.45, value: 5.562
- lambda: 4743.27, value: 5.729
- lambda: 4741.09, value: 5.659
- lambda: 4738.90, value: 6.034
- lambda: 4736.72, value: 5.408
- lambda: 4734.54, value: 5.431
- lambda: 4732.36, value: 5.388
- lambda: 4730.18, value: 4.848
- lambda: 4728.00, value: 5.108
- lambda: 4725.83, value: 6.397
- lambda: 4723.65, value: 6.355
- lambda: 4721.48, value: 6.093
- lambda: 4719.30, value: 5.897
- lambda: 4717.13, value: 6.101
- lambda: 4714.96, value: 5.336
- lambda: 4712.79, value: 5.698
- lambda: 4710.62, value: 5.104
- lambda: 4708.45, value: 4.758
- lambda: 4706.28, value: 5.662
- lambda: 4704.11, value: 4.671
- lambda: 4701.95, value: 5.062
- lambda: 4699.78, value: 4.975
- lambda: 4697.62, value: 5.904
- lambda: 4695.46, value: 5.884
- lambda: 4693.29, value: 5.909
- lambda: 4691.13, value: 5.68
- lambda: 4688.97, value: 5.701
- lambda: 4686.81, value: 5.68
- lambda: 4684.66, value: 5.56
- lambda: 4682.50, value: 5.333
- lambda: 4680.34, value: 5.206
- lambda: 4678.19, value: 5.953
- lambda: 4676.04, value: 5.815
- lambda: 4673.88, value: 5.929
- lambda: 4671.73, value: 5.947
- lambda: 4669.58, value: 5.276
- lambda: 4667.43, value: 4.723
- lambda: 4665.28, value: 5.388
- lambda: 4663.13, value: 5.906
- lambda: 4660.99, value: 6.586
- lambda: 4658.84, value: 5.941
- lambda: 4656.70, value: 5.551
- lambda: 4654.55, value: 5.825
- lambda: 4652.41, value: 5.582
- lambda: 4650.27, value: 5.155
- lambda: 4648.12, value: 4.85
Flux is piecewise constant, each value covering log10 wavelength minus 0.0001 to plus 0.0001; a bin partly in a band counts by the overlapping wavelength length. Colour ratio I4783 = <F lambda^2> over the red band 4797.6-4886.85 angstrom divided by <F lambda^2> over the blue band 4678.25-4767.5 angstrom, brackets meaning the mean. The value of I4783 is 1.1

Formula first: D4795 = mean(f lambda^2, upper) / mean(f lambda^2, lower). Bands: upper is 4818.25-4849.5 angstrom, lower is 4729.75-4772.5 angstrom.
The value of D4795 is 1.1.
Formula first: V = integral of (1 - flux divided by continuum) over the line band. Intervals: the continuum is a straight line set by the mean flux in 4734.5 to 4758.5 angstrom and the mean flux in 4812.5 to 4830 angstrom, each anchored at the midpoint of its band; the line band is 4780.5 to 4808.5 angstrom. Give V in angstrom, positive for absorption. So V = 0.6 angstrom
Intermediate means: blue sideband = 5.7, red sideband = 5.77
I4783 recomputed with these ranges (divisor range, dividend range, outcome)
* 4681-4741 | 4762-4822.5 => 1.05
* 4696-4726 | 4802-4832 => 1.08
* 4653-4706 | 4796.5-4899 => 1.06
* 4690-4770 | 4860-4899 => 1.01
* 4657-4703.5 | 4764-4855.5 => 1.06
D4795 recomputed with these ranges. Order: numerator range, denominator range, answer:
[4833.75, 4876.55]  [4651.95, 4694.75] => 1.04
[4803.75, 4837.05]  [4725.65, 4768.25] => 1.06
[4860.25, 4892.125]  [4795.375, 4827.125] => 0.92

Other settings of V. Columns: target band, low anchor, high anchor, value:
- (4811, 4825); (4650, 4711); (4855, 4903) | -0.9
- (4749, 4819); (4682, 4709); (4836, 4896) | -2.4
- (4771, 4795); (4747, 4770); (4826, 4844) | 0.4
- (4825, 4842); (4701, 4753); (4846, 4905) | -0.9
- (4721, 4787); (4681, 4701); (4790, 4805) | 1.3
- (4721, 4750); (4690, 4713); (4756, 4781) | -1.4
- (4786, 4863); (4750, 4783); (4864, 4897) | -3.6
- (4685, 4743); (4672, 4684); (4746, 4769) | 0.6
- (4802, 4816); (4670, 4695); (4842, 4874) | -0.7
